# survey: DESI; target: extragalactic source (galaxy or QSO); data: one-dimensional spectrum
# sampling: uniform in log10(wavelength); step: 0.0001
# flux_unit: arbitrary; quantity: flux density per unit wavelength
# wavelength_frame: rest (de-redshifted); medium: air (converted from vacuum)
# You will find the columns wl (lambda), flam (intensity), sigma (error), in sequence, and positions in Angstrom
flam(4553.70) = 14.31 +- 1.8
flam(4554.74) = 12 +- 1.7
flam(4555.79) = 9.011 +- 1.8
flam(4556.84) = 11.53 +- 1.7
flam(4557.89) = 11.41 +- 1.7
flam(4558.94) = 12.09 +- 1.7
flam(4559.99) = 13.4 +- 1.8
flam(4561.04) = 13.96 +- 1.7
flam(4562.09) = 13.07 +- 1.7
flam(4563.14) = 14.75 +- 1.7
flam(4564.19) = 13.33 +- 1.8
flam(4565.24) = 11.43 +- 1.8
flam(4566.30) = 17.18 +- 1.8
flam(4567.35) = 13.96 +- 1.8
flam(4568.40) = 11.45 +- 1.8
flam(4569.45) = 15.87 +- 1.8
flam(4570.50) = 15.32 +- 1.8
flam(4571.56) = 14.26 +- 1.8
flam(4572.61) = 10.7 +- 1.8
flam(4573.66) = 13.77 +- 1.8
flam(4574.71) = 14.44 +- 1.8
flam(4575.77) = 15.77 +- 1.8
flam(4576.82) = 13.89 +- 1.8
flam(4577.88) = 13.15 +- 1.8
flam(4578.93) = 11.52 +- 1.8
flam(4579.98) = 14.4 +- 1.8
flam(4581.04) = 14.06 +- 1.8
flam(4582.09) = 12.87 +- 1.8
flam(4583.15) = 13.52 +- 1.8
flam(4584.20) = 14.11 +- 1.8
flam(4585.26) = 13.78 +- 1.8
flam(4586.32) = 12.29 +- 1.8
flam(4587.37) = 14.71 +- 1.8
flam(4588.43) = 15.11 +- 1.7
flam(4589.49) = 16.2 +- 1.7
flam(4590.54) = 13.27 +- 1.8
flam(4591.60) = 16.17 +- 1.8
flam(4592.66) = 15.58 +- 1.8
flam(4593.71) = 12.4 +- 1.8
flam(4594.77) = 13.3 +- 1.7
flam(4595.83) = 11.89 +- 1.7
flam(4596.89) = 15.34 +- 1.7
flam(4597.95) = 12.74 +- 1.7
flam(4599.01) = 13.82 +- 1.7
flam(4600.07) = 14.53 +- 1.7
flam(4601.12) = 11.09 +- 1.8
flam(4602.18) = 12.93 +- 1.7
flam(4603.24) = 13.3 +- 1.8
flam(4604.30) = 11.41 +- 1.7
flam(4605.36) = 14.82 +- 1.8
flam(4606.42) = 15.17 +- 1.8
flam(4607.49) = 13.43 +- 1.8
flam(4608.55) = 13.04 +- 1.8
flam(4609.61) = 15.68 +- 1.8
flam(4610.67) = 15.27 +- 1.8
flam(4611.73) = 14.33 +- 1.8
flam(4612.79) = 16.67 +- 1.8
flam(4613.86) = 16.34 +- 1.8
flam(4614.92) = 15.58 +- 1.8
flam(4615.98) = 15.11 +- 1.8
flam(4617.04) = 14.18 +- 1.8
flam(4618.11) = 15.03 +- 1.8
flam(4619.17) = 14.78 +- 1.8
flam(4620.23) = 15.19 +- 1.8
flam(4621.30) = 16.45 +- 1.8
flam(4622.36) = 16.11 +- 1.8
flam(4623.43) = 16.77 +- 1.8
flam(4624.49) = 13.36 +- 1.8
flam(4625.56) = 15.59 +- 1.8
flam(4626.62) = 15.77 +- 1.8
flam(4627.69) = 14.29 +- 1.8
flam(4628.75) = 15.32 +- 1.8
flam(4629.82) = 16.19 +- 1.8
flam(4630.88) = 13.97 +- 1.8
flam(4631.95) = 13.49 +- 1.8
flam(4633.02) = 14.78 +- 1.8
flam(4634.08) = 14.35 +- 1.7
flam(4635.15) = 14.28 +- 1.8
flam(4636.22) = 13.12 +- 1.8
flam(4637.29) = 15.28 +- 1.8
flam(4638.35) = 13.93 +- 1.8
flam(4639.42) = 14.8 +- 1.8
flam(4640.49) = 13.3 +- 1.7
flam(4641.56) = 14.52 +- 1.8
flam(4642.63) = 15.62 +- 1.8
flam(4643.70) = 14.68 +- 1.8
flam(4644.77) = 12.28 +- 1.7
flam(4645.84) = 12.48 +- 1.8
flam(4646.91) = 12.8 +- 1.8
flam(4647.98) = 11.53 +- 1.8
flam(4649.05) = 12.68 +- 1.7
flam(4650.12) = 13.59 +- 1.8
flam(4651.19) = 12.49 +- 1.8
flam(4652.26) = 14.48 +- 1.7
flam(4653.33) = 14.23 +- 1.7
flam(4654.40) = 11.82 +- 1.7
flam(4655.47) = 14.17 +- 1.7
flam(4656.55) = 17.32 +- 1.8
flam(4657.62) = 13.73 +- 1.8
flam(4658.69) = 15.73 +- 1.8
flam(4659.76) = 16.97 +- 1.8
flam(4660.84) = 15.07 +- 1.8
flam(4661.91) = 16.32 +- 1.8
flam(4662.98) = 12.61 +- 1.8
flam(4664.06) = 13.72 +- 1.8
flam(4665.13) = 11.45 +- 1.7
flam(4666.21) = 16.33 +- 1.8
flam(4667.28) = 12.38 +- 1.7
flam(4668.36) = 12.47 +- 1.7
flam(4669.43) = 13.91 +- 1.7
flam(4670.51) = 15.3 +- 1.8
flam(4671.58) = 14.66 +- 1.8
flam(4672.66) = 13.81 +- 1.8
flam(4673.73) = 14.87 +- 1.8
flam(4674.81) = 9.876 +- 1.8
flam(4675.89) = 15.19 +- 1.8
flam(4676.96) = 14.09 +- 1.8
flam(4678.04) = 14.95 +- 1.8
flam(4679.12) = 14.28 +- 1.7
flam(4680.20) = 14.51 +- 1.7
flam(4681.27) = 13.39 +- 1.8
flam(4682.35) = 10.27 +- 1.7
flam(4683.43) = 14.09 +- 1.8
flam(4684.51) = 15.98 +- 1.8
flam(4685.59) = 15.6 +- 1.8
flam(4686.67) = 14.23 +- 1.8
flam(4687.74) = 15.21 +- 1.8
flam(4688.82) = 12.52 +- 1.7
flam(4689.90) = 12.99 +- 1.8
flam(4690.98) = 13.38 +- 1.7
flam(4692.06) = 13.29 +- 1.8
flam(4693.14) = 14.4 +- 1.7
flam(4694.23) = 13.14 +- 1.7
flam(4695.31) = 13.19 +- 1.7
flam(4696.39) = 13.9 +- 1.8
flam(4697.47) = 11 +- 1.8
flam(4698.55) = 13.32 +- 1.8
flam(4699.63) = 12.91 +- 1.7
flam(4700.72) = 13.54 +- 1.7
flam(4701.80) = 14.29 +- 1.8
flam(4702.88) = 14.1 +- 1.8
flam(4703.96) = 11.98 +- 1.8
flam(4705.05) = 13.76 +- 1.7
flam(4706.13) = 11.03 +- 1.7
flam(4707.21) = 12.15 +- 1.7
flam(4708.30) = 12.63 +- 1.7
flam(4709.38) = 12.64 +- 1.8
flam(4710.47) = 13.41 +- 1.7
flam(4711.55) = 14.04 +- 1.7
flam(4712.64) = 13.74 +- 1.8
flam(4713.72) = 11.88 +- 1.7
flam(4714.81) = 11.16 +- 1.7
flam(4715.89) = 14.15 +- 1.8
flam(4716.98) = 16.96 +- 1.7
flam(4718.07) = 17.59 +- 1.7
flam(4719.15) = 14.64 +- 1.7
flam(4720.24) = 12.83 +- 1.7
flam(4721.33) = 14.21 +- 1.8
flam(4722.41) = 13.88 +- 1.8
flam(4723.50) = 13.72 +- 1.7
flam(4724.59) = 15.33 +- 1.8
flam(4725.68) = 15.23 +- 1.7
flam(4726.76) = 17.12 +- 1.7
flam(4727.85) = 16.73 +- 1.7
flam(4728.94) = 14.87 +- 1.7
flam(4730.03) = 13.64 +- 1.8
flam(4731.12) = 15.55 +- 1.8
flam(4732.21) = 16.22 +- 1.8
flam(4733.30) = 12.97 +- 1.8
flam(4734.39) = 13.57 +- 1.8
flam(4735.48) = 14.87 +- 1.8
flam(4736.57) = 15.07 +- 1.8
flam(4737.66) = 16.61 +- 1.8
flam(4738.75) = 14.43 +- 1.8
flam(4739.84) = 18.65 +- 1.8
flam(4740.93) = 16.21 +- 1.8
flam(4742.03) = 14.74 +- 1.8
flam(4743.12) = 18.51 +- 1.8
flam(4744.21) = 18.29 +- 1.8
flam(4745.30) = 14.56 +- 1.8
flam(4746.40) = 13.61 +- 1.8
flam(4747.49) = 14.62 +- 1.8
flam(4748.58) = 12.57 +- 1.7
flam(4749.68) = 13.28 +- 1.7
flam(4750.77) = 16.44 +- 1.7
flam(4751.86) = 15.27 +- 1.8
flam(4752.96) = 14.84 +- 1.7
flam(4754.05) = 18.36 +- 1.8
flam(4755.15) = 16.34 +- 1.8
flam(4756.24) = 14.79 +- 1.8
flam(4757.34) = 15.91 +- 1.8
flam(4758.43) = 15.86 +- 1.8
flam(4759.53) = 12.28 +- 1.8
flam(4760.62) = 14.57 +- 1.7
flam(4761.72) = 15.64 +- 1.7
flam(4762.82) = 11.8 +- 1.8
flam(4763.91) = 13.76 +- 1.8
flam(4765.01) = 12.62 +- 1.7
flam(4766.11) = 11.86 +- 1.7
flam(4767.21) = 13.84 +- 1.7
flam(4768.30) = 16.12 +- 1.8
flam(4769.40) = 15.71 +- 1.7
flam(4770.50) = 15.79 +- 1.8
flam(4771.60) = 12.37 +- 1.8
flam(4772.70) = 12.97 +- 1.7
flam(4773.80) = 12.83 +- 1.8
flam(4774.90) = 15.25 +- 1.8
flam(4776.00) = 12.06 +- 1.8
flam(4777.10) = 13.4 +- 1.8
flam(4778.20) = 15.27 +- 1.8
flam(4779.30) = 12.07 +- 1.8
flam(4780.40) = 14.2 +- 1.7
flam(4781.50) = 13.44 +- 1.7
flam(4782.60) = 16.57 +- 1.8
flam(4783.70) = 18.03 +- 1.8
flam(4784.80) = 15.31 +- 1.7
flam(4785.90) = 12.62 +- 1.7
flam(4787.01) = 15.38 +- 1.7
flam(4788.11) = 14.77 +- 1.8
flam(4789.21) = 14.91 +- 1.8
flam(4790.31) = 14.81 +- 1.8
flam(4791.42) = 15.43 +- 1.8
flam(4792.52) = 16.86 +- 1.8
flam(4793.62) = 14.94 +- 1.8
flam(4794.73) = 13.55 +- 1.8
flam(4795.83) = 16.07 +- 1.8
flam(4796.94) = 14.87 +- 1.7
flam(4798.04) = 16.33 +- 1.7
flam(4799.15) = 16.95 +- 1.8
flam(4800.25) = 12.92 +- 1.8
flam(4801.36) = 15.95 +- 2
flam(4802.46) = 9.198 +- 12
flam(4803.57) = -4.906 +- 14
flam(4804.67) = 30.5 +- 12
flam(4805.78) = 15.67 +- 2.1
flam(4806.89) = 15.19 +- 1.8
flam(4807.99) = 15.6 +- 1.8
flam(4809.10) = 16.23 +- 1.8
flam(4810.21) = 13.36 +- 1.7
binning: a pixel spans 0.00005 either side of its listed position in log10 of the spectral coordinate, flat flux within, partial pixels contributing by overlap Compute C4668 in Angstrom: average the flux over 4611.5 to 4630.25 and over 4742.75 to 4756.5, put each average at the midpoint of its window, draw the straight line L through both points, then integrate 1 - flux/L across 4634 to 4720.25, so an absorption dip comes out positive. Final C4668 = 9.3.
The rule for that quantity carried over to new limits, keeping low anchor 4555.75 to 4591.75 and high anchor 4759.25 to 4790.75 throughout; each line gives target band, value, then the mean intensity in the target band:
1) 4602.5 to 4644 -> -3.0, 14.7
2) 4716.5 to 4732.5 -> -1.3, 15.2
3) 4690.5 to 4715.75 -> 1.7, 13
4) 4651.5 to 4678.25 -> -0.6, 14.2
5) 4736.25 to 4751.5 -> -1.6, 15.5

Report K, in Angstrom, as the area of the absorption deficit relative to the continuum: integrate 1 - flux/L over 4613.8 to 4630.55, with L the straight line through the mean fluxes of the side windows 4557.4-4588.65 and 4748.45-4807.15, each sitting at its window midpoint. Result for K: -1.8 Angstrom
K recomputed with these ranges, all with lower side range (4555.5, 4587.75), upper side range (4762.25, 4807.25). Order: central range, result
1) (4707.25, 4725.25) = 0.2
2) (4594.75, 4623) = -1.7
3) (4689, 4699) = 0.6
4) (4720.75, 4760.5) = -3.1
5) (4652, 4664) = -0.8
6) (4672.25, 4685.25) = 0.1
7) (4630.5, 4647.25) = -0.4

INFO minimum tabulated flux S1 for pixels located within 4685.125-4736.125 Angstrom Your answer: 11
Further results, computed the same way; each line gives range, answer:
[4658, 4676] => 9.876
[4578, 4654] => 11.09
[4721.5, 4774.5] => 11.8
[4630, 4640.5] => 13.12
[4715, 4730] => 12.83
